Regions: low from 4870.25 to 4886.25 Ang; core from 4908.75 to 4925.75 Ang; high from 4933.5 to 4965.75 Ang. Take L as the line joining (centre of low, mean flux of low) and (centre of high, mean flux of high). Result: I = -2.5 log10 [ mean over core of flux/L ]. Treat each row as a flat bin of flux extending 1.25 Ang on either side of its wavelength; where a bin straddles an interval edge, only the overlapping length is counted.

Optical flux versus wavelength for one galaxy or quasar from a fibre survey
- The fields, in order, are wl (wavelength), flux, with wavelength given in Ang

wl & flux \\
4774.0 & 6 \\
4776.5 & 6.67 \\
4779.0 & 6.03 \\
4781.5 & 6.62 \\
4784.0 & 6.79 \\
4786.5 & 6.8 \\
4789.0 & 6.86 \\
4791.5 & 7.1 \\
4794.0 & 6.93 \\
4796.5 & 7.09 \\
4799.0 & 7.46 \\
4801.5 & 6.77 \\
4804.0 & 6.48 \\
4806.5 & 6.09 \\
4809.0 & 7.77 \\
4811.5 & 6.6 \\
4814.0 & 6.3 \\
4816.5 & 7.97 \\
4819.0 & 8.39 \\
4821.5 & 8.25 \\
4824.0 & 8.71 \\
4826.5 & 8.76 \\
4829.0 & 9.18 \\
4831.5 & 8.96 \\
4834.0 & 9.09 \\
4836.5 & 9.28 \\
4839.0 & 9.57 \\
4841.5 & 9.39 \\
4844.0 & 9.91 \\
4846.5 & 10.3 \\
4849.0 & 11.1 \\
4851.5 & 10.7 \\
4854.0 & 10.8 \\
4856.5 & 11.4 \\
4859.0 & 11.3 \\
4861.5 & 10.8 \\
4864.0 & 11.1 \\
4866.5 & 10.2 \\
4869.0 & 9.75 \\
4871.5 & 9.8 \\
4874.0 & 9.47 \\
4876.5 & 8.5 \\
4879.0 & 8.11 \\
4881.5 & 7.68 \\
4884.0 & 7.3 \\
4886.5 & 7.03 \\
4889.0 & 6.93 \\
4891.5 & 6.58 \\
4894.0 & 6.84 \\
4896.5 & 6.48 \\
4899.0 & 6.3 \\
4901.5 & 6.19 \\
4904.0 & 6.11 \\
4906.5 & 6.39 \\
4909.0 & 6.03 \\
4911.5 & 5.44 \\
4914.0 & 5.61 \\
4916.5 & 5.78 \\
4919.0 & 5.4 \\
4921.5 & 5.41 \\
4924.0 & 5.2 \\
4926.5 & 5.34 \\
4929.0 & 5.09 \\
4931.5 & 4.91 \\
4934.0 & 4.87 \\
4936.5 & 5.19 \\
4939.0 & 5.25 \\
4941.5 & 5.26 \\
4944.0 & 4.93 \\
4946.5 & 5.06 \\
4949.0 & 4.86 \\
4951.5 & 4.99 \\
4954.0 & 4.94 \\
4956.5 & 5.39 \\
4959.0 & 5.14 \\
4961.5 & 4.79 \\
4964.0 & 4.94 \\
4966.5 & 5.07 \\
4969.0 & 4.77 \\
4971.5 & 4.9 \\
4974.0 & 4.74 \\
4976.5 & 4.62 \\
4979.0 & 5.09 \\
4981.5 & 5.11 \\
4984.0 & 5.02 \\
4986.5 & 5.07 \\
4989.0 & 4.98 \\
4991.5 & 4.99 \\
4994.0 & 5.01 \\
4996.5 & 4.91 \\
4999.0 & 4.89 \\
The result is 0.19 mag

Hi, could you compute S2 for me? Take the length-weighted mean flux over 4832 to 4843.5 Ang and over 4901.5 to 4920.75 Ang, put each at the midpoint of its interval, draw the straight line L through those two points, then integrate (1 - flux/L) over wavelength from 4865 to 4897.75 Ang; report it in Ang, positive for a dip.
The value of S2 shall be -3.46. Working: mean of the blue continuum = 9.35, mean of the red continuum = 5.84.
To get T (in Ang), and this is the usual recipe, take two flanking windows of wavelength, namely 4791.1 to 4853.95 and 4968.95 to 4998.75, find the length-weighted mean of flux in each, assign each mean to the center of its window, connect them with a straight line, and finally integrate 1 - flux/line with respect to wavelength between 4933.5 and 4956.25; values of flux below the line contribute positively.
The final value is 2.8 Ang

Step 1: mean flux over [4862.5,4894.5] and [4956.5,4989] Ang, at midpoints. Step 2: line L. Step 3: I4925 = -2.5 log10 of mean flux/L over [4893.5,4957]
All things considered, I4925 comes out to 0.217 mag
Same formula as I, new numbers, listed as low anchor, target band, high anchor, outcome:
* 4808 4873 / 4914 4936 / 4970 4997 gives 0.276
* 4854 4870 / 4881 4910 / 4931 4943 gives 0.235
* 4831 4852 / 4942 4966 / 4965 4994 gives 0.164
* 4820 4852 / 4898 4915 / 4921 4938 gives 0.033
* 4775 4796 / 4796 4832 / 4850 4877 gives 0.063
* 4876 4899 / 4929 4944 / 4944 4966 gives 0.105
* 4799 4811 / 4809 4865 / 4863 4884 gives -0.179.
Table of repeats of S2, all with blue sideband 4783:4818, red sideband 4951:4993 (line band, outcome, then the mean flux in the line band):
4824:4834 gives -3.5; 8.95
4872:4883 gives -4.4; 8.51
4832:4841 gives -3.8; 9.29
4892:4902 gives -1.1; 6.48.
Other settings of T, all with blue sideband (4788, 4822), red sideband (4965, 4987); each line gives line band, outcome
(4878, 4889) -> -2.4 Ang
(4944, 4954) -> 0.6 Ang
